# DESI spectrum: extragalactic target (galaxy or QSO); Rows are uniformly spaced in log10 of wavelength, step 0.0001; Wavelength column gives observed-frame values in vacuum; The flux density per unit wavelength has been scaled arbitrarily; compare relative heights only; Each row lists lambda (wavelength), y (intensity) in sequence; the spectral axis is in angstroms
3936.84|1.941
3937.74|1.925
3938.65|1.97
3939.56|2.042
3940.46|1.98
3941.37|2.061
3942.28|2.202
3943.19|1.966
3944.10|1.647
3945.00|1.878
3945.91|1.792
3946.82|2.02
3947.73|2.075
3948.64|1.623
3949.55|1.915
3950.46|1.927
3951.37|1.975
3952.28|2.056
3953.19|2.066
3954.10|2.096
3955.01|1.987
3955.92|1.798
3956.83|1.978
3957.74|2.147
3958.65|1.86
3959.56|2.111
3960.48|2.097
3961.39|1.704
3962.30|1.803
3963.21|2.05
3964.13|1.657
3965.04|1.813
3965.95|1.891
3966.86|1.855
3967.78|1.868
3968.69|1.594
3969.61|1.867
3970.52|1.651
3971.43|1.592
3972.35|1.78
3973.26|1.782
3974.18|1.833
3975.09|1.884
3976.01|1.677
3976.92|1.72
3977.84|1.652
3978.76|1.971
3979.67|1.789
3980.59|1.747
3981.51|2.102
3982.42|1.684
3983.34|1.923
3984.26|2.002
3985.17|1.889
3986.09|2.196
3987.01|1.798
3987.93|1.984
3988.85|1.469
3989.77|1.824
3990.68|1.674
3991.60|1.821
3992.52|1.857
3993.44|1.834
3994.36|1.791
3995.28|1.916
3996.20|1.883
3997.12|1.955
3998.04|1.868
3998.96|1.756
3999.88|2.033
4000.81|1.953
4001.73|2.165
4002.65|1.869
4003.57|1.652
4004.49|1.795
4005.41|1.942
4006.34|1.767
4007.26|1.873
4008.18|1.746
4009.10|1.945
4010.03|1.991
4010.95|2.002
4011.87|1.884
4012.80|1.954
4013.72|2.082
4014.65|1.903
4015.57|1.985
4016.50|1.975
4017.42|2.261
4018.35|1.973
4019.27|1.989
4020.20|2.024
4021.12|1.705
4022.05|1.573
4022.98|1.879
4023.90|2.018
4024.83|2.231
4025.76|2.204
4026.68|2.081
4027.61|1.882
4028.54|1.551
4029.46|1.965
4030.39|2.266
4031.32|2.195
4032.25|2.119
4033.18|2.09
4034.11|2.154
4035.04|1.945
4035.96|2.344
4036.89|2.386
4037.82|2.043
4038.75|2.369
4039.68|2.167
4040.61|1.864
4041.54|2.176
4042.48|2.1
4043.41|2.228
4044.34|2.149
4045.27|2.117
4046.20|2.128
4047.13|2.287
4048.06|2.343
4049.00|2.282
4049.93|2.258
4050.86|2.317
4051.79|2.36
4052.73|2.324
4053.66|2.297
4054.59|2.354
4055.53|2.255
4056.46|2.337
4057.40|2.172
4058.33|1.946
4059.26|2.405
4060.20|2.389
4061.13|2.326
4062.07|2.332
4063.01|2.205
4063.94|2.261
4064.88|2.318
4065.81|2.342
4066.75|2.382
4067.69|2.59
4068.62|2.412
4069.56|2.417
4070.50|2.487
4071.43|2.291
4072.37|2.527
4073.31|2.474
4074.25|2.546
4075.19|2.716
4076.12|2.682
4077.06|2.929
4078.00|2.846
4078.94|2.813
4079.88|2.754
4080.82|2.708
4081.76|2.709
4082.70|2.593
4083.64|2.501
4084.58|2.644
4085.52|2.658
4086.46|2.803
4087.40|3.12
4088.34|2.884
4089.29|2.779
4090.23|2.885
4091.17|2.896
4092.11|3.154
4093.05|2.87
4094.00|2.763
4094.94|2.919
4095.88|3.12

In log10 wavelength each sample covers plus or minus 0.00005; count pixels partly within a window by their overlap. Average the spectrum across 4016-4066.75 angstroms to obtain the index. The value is 2.16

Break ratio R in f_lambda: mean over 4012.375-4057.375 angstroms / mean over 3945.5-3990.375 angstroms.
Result 1.13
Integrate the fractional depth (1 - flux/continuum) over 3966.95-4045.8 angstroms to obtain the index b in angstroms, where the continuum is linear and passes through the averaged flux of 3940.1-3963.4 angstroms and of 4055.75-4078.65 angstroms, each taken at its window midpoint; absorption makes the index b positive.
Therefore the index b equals 9.0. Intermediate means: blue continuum 1.95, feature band 1.93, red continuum 2.43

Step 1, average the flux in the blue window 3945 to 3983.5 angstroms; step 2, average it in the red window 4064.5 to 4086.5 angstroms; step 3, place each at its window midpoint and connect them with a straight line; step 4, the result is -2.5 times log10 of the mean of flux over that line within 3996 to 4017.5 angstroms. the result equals 0.118 mag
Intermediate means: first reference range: 1.87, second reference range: 2.59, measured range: 1.92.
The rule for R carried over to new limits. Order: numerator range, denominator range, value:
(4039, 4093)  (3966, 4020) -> 1.32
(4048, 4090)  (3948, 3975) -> 1.33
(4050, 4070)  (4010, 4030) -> 1.18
